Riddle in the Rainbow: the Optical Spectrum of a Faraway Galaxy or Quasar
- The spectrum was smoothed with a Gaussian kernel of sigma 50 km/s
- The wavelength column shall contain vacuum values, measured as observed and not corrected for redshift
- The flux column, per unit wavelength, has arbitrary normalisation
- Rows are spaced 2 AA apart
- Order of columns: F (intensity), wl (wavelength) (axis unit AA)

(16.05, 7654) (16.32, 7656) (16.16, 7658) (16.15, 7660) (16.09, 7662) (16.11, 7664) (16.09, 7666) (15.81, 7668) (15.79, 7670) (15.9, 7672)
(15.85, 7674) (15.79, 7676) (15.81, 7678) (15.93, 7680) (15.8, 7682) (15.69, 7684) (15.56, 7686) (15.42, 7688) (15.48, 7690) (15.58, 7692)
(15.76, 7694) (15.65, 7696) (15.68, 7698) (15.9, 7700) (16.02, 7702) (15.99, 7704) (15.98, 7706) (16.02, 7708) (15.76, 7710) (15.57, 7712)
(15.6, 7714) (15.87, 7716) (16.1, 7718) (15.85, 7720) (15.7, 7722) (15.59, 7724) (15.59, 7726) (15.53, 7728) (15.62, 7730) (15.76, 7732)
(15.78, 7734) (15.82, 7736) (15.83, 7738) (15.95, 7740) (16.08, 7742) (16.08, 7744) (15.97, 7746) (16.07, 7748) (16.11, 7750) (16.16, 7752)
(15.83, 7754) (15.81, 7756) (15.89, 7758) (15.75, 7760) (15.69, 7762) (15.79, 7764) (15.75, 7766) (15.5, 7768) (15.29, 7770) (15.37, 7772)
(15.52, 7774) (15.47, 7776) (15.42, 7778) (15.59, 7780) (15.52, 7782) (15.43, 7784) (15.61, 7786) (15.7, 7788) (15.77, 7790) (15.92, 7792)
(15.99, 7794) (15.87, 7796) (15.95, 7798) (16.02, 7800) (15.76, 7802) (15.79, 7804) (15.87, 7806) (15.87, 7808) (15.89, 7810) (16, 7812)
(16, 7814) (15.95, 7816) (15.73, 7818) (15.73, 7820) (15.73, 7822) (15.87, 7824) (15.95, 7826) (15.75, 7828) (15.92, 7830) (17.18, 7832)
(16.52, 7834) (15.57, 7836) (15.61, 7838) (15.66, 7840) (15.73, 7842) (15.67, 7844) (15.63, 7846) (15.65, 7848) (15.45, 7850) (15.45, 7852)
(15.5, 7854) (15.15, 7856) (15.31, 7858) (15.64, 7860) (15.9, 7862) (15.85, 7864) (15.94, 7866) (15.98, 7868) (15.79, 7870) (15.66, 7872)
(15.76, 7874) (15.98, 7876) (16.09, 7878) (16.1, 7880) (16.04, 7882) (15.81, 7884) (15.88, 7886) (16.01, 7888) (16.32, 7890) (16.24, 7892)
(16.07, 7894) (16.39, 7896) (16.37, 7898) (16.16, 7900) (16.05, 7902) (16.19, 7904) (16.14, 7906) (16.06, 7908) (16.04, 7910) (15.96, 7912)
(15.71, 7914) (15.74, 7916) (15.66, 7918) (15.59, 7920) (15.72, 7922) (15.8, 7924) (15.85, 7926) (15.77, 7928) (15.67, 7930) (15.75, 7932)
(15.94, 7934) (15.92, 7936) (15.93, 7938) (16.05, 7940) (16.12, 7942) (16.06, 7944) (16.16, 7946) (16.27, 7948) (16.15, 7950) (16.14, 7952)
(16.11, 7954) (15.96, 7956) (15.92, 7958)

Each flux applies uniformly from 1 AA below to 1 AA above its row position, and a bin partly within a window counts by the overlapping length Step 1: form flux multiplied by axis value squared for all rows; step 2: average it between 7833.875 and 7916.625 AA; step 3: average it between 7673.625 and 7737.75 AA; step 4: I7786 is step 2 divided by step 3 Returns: 1.1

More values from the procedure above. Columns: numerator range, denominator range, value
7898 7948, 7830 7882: 1.03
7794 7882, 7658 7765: 1.03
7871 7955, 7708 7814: 1.05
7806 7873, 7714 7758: 1.02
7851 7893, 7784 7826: 1.02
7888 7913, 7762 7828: 1.05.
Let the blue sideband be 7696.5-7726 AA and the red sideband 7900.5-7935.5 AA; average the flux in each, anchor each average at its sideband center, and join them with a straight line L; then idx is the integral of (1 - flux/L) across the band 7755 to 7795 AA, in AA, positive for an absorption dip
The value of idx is 0.5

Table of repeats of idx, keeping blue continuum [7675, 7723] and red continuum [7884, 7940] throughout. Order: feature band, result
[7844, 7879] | 0.5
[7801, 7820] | 0.0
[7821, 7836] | -0.2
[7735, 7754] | -0.2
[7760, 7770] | 0.1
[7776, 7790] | 0.3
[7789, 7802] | 0.0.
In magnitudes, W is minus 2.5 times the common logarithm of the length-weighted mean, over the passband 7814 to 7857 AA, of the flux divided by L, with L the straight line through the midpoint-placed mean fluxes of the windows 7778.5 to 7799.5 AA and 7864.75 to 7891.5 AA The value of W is 0.00 mag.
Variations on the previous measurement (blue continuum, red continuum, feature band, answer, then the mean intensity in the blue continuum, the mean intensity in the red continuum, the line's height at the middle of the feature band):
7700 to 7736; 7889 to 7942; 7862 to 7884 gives 0.00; 15.8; 16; 15.9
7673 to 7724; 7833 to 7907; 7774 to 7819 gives 0.00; 15.8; 15.9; 15.8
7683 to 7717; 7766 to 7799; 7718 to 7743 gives -0.01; 15.7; 15.6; 15.7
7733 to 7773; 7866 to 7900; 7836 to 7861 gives 0.03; 15.8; 16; 16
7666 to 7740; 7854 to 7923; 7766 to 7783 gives 0.02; 15.8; 15.9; 15.8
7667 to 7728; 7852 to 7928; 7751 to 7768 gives 0.00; 15.8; 15.9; 15.8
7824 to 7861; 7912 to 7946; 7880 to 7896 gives -0.02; 15.7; 15.8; 15.8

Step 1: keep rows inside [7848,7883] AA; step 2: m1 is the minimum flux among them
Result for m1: 15.15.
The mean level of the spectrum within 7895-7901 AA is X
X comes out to 16.3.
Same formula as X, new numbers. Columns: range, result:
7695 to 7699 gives 15.7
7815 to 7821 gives 15.8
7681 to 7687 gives 15.7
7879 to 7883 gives 16.1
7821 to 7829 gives 15.8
